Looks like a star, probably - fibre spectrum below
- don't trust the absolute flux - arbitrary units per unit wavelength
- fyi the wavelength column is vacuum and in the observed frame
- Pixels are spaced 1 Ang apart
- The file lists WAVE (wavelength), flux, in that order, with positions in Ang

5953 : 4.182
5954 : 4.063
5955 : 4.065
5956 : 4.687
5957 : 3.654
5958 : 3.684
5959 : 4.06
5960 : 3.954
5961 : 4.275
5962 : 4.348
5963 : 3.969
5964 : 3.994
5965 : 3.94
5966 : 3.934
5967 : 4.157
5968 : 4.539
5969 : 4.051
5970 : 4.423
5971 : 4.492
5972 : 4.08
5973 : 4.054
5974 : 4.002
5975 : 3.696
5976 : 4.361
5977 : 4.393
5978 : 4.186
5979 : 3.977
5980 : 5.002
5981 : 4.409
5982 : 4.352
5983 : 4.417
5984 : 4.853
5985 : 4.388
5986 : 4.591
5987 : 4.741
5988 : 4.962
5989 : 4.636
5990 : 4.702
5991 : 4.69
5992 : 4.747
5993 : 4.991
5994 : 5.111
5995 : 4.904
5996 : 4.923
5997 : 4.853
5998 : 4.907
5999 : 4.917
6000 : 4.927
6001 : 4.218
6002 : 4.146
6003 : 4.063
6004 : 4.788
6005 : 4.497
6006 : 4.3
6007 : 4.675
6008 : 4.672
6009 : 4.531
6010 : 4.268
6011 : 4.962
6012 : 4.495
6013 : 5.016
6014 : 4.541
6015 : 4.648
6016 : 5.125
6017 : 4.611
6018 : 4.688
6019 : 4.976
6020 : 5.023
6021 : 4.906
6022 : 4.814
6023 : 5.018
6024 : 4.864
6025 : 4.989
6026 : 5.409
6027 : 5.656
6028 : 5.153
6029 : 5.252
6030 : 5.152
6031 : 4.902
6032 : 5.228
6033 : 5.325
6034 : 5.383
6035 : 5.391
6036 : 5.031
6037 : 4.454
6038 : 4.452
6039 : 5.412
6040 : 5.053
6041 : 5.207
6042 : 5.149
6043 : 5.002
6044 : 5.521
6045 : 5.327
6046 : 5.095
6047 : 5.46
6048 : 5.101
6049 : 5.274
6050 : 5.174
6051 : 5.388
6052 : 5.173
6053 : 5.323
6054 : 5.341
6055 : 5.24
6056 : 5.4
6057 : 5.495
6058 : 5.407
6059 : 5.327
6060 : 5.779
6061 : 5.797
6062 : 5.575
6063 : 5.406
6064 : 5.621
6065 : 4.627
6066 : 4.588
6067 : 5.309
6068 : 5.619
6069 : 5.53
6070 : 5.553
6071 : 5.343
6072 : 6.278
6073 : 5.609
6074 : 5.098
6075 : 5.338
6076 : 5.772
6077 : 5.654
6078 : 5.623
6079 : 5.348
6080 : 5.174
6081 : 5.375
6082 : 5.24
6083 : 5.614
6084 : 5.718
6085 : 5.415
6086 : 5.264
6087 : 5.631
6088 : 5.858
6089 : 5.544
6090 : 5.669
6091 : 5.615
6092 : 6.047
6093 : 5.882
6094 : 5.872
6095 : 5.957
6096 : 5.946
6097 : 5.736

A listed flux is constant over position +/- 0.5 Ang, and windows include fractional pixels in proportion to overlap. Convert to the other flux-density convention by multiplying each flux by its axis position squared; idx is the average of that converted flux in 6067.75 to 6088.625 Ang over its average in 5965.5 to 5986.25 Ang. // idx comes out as 1.33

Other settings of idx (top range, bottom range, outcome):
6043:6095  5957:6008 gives 1.27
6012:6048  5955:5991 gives 1.20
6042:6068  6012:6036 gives 1.07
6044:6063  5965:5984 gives 1.30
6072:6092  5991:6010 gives 1.22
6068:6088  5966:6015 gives 1.25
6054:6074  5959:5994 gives 1.28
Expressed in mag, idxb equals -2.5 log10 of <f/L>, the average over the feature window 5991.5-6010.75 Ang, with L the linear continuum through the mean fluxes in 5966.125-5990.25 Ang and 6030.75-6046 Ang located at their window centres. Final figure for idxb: 0.00 mag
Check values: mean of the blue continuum 4.38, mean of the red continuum 5.13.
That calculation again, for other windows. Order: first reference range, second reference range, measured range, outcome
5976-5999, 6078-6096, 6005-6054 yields 0.01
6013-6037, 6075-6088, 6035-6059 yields 0.00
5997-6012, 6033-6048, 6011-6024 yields -0.01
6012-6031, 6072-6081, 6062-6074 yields 0.00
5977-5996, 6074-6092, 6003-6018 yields 0.05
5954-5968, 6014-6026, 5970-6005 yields -0.02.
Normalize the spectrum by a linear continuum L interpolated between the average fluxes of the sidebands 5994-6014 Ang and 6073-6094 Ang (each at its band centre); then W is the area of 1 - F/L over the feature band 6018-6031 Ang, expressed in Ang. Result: -0.5 Ang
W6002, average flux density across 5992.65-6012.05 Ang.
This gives 4.66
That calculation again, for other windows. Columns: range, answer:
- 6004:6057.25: 5.02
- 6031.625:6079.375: 5.33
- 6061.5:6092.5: 5.49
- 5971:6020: 4.59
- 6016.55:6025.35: 4.88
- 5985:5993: 4.72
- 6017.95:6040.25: 5.07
